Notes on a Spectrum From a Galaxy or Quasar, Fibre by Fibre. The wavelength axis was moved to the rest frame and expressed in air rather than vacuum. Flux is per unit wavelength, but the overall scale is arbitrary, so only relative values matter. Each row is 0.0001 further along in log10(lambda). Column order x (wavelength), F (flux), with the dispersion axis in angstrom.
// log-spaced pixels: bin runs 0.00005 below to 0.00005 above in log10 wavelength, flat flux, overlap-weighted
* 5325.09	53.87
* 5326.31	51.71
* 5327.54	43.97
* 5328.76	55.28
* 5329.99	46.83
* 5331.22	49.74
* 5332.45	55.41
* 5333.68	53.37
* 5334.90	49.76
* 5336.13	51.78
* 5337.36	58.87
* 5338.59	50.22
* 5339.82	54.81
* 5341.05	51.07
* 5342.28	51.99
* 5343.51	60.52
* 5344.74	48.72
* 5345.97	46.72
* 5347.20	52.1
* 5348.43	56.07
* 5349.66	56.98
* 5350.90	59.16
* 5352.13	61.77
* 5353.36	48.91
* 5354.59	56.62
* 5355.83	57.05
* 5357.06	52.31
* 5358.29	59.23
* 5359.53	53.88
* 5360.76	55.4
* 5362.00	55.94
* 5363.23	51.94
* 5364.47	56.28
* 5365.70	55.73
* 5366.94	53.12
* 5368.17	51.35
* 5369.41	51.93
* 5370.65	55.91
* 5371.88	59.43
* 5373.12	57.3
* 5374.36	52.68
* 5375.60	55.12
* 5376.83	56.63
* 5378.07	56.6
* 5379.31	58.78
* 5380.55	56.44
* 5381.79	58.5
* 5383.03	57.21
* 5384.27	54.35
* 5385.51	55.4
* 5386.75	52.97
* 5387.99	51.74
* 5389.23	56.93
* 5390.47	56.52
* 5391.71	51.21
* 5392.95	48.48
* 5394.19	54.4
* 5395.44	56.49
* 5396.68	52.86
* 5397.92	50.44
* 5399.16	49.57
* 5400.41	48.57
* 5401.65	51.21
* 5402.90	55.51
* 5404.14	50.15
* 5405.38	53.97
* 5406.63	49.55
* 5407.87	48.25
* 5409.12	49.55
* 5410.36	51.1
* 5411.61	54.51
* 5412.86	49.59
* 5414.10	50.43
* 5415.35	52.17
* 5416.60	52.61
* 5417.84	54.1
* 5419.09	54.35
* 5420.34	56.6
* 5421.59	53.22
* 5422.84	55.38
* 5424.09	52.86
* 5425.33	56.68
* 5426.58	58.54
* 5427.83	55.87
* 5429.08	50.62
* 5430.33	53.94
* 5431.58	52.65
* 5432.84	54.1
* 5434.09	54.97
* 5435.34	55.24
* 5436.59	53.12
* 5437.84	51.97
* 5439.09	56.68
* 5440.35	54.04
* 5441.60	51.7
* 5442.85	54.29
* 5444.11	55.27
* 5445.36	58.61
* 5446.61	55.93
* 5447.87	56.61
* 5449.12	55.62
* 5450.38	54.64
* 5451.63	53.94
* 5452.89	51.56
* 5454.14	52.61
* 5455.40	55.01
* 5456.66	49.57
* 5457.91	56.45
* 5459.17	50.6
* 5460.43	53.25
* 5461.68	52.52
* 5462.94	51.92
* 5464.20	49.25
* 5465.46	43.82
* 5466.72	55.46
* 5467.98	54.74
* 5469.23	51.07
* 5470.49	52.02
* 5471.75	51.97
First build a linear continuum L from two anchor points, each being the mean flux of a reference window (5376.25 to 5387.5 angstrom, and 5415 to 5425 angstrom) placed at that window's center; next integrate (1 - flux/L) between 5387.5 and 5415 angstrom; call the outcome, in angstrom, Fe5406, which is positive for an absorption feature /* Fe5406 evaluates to 1.63 angstrom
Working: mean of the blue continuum 56.2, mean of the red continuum 54.1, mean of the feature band 51.9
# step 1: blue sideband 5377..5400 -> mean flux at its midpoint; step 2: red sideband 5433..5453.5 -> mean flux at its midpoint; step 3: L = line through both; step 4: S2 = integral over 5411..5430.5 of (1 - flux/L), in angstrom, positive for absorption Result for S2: 0.2 angstrom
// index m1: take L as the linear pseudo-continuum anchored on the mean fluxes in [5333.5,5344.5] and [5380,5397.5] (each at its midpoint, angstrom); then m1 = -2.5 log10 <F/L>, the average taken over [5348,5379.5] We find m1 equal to -0.03 mag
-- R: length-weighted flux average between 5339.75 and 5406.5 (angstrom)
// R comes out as 54.3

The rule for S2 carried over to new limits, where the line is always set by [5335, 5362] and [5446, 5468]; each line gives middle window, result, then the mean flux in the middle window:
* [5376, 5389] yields -0.5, 55.9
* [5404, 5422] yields 0.5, 52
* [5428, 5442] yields -0.1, 53.6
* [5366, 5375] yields -0.1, 54.5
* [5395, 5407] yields 0.4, 51.8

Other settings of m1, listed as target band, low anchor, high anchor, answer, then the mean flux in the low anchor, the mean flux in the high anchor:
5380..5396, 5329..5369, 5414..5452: -0.010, 53.9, 54.5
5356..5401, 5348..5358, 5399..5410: -0.020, 56.2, 50.8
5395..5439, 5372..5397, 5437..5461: 0.034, 55.1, 54.1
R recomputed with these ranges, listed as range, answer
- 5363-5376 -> 54.7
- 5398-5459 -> 53.4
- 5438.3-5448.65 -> 55.3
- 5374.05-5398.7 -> 54.7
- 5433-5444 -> 54.1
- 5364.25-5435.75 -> 53.8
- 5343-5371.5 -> 54.7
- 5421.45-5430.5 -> 54.8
